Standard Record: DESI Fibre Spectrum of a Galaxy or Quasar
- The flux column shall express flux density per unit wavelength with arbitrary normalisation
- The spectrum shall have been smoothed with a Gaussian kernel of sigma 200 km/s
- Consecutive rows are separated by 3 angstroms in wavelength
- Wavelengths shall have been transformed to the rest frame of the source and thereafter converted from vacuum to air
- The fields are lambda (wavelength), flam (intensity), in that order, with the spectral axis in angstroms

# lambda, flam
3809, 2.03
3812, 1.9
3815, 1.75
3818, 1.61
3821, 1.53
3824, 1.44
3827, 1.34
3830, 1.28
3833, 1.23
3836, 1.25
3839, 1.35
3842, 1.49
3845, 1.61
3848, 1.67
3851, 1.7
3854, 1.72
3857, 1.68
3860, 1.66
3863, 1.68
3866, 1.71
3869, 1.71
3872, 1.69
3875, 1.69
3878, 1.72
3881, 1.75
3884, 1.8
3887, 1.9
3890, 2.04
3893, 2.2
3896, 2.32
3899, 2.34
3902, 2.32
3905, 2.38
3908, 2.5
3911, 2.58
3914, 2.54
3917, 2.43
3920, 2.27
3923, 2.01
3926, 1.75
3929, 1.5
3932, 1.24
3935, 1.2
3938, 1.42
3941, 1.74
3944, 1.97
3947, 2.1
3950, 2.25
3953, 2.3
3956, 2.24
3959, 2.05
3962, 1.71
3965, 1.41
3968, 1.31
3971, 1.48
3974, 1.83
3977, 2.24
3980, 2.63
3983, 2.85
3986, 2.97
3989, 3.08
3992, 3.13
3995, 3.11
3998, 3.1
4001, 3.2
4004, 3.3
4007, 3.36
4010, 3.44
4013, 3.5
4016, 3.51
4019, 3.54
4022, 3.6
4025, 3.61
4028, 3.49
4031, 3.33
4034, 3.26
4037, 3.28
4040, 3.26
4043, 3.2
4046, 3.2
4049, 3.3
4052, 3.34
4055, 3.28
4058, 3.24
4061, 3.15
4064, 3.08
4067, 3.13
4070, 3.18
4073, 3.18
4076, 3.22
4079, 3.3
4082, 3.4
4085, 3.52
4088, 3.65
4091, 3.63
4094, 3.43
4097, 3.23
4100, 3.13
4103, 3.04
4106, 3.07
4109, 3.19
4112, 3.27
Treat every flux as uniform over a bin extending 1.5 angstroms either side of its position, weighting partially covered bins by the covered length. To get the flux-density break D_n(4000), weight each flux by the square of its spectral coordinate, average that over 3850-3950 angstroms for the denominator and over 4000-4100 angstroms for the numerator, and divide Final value 1.9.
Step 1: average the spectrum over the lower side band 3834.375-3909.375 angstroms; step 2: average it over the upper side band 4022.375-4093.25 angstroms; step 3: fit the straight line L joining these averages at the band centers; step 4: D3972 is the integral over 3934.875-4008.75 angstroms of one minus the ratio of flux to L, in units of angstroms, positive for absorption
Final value 8.8 angstroms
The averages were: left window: 1.83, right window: 3.32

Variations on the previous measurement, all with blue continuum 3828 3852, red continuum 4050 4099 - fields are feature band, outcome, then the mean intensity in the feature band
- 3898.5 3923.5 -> -4.8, 2.39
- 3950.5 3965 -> 2.2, 2.02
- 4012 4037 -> -4.8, 3.47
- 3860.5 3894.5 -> -1.2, 1.8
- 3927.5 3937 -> 3.7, 1.32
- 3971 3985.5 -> 1.2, 2.33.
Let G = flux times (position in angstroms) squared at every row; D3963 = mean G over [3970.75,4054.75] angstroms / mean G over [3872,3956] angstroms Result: 1.6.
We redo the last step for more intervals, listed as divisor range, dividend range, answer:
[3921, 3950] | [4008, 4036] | 2.13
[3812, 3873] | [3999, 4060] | 2.36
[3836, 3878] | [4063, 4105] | 2.26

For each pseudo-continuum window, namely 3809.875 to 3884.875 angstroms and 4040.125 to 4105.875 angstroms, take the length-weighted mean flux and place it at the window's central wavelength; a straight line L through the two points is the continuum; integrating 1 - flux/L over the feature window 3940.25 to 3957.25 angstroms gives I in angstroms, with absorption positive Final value 1.7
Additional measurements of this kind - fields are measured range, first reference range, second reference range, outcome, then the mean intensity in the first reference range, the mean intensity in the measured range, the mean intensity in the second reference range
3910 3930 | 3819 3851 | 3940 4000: -1.99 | 1.44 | 2.16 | 2.29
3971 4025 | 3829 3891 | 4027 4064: -3.54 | 1.63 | 3.05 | 3.27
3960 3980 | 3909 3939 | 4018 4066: 5.86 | 1.91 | 1.75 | 3.32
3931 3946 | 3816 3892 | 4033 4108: 4.79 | 1.61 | 1.54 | 3.27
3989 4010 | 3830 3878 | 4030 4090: -3.23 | 1.58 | 3.21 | 3.28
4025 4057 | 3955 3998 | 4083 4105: -4.62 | 2.32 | 3.31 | 3.37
